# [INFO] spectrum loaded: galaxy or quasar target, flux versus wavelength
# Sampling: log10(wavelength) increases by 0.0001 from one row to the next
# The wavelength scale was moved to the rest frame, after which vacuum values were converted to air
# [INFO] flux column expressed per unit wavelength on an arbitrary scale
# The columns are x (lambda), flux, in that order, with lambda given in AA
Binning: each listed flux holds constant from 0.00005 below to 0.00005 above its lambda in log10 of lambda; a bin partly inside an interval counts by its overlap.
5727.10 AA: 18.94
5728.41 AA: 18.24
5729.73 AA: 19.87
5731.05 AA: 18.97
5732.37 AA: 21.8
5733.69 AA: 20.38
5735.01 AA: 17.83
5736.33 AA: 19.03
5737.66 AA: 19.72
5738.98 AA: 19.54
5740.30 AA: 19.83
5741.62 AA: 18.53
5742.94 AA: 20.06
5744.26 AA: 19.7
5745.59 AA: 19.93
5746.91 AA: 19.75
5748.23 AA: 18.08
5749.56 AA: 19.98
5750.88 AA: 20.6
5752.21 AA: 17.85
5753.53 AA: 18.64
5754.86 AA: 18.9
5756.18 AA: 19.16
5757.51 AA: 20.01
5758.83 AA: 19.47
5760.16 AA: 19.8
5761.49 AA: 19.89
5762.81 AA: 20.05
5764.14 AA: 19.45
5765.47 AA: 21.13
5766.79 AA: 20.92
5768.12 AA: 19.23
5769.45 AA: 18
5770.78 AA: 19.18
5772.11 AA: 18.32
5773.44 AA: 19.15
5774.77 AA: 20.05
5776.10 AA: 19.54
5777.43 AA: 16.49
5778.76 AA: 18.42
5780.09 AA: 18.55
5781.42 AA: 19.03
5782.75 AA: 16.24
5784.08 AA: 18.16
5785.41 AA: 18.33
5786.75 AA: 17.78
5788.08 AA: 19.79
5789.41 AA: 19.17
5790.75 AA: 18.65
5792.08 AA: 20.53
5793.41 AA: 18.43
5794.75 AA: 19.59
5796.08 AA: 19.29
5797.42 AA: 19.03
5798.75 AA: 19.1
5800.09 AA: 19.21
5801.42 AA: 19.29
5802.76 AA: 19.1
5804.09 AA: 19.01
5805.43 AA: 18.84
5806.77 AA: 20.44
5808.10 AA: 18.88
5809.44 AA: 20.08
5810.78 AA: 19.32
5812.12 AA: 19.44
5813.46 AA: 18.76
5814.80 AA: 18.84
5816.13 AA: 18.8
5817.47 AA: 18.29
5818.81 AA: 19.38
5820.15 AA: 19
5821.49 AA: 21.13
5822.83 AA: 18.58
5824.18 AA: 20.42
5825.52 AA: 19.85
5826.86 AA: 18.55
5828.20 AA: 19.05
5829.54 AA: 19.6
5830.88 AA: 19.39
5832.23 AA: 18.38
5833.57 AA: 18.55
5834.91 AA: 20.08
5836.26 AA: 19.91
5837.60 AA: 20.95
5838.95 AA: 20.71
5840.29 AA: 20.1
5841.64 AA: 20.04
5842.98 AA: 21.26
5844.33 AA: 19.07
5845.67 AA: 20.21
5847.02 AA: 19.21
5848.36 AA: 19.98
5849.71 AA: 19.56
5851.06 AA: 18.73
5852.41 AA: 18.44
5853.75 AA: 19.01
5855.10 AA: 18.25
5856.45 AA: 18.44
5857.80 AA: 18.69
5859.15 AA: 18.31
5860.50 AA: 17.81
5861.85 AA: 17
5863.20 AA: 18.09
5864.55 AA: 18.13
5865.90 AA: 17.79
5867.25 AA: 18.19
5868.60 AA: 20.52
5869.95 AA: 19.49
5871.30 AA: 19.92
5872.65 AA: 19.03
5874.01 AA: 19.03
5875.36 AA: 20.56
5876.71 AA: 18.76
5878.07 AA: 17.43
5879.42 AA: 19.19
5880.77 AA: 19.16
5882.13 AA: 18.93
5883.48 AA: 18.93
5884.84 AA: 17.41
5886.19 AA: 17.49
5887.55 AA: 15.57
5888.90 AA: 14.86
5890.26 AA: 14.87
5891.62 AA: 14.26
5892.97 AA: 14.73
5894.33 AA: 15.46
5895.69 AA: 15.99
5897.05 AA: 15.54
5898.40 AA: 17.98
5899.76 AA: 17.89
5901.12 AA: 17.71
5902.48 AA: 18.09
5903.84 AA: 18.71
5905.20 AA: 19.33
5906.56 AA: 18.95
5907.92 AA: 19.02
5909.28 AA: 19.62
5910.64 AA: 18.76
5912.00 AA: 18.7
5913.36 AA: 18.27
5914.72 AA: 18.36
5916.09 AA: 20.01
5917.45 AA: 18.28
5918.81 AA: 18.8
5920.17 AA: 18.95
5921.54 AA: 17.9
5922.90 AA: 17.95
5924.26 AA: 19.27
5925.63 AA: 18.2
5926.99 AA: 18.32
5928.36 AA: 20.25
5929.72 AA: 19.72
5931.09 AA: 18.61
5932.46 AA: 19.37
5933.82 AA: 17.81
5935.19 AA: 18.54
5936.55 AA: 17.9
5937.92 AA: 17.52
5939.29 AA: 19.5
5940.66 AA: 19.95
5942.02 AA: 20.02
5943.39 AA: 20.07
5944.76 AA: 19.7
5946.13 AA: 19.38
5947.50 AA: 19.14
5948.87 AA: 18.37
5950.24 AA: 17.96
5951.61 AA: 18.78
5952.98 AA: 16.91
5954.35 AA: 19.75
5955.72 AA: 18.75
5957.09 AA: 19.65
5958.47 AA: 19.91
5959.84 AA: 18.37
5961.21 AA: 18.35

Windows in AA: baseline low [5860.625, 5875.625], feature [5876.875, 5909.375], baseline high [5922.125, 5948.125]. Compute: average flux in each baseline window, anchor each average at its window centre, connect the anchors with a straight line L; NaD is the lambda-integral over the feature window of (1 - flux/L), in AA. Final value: 2.6 AA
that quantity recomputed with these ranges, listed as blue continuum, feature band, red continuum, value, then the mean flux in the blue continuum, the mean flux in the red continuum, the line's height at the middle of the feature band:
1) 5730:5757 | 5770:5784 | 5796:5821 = 0.59 AA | 19.4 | 19.2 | 19.3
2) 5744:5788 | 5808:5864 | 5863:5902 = -3.07 AA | 19.1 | 17.7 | 18.2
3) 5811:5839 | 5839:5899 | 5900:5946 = 2.85 AA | 19.4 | 18.9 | 19.1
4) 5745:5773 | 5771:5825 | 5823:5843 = 1.56 AA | 19.4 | 19.7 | 19.6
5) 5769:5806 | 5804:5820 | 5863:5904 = -0.56 AA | 18.8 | 17.7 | 18.5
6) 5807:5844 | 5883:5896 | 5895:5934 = 2.00 AA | 19.5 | 18.5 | 18.8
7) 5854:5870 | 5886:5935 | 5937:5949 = 2.70 AA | 18.4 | 19.3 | 18.9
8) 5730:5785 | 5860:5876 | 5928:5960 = 0.25 AA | 19.3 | 19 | 19.1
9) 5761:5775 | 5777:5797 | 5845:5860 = 0.86 AA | 19.6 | 19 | 19.4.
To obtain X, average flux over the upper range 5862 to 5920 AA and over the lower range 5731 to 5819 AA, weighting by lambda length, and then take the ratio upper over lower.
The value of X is 0.94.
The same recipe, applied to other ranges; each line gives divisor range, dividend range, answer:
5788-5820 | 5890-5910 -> 0.90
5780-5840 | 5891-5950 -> 0.96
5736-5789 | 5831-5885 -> 1.00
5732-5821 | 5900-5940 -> 0.97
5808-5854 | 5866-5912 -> 0.92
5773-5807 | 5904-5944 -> 1.00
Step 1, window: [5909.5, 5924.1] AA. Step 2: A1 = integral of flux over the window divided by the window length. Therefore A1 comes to 18.7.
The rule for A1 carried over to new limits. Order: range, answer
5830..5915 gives 18.5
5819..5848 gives 19.7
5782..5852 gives 19.3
